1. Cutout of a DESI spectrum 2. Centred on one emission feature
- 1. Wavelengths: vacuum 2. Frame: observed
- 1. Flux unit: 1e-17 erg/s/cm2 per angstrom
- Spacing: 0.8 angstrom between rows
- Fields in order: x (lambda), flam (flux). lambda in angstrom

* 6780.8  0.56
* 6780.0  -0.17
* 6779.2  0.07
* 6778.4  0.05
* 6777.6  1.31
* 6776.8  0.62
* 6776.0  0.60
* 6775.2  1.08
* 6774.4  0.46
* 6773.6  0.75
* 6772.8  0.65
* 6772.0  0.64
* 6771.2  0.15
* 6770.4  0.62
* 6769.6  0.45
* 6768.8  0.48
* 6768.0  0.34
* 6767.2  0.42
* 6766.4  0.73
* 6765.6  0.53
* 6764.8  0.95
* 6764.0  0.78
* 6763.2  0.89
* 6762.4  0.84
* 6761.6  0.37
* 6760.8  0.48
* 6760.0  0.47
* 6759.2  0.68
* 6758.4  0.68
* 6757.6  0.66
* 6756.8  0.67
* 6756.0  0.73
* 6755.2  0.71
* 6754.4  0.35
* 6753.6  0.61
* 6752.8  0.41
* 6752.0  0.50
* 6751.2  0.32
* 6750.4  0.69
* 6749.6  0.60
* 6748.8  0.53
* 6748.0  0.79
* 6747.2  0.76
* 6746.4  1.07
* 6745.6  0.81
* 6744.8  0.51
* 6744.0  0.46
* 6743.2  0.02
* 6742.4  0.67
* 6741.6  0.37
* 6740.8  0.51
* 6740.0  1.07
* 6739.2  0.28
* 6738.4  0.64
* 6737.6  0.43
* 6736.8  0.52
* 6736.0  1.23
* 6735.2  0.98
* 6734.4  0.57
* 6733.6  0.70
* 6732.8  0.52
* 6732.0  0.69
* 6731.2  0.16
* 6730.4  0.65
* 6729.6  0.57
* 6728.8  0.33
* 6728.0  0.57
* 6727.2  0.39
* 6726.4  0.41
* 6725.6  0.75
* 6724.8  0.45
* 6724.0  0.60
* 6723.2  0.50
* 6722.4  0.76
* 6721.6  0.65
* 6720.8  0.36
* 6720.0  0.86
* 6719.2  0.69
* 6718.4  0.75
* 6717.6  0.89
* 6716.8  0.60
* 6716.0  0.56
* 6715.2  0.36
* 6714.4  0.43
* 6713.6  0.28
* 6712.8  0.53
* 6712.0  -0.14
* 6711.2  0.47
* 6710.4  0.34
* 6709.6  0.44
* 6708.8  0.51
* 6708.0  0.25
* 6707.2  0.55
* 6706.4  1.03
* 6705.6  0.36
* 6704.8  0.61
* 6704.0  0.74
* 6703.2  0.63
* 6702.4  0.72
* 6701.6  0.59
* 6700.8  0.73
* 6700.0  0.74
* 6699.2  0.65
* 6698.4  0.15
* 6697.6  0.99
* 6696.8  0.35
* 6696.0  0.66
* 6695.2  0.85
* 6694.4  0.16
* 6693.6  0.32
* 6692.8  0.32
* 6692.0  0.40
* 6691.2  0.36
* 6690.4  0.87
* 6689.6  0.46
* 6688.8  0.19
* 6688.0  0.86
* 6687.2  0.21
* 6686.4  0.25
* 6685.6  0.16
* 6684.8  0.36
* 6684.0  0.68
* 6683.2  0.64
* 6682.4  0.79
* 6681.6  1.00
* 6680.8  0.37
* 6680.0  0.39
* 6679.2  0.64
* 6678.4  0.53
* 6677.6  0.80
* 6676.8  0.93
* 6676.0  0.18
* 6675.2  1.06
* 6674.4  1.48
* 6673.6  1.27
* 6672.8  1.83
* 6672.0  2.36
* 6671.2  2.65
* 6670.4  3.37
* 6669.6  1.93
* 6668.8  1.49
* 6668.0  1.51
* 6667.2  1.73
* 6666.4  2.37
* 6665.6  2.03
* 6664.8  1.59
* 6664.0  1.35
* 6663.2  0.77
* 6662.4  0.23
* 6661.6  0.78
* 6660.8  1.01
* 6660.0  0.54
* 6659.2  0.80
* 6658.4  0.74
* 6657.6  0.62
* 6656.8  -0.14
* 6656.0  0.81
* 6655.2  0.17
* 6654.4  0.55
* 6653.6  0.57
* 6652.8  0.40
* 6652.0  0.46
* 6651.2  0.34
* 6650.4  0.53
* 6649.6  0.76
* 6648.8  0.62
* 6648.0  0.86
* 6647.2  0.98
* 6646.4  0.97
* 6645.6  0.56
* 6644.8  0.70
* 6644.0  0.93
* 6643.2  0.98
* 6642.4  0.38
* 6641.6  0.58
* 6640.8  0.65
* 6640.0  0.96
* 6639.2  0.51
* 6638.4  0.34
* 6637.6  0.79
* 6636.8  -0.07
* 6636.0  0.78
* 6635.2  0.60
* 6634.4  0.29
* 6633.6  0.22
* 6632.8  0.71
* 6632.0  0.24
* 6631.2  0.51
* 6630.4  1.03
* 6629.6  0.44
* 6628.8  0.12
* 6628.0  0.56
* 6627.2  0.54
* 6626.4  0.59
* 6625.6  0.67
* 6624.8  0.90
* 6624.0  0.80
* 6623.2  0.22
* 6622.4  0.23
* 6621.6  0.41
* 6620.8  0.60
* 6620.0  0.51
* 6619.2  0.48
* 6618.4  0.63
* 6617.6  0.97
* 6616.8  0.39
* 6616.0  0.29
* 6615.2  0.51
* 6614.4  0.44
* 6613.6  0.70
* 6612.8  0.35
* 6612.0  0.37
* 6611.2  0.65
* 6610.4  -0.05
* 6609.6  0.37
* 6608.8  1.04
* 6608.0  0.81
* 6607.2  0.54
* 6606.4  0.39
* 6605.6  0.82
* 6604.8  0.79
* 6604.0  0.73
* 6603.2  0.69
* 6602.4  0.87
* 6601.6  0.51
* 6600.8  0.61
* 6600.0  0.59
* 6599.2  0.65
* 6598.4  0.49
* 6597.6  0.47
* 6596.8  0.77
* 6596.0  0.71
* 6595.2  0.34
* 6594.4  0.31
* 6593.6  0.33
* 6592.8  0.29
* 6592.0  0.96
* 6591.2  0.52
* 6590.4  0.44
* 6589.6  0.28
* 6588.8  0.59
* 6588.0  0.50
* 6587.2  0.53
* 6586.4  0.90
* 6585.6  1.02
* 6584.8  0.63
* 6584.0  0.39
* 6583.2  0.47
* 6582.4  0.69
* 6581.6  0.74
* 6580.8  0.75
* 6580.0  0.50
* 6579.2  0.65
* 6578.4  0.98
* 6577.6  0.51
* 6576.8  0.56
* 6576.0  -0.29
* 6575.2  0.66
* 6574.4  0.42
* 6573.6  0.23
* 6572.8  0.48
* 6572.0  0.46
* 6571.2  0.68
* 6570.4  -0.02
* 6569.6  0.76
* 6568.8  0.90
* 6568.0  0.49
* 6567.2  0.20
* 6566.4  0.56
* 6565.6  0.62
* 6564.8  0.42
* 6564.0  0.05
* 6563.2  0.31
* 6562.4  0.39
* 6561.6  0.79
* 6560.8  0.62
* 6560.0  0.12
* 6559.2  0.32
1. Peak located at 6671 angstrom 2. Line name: [O II] 3727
